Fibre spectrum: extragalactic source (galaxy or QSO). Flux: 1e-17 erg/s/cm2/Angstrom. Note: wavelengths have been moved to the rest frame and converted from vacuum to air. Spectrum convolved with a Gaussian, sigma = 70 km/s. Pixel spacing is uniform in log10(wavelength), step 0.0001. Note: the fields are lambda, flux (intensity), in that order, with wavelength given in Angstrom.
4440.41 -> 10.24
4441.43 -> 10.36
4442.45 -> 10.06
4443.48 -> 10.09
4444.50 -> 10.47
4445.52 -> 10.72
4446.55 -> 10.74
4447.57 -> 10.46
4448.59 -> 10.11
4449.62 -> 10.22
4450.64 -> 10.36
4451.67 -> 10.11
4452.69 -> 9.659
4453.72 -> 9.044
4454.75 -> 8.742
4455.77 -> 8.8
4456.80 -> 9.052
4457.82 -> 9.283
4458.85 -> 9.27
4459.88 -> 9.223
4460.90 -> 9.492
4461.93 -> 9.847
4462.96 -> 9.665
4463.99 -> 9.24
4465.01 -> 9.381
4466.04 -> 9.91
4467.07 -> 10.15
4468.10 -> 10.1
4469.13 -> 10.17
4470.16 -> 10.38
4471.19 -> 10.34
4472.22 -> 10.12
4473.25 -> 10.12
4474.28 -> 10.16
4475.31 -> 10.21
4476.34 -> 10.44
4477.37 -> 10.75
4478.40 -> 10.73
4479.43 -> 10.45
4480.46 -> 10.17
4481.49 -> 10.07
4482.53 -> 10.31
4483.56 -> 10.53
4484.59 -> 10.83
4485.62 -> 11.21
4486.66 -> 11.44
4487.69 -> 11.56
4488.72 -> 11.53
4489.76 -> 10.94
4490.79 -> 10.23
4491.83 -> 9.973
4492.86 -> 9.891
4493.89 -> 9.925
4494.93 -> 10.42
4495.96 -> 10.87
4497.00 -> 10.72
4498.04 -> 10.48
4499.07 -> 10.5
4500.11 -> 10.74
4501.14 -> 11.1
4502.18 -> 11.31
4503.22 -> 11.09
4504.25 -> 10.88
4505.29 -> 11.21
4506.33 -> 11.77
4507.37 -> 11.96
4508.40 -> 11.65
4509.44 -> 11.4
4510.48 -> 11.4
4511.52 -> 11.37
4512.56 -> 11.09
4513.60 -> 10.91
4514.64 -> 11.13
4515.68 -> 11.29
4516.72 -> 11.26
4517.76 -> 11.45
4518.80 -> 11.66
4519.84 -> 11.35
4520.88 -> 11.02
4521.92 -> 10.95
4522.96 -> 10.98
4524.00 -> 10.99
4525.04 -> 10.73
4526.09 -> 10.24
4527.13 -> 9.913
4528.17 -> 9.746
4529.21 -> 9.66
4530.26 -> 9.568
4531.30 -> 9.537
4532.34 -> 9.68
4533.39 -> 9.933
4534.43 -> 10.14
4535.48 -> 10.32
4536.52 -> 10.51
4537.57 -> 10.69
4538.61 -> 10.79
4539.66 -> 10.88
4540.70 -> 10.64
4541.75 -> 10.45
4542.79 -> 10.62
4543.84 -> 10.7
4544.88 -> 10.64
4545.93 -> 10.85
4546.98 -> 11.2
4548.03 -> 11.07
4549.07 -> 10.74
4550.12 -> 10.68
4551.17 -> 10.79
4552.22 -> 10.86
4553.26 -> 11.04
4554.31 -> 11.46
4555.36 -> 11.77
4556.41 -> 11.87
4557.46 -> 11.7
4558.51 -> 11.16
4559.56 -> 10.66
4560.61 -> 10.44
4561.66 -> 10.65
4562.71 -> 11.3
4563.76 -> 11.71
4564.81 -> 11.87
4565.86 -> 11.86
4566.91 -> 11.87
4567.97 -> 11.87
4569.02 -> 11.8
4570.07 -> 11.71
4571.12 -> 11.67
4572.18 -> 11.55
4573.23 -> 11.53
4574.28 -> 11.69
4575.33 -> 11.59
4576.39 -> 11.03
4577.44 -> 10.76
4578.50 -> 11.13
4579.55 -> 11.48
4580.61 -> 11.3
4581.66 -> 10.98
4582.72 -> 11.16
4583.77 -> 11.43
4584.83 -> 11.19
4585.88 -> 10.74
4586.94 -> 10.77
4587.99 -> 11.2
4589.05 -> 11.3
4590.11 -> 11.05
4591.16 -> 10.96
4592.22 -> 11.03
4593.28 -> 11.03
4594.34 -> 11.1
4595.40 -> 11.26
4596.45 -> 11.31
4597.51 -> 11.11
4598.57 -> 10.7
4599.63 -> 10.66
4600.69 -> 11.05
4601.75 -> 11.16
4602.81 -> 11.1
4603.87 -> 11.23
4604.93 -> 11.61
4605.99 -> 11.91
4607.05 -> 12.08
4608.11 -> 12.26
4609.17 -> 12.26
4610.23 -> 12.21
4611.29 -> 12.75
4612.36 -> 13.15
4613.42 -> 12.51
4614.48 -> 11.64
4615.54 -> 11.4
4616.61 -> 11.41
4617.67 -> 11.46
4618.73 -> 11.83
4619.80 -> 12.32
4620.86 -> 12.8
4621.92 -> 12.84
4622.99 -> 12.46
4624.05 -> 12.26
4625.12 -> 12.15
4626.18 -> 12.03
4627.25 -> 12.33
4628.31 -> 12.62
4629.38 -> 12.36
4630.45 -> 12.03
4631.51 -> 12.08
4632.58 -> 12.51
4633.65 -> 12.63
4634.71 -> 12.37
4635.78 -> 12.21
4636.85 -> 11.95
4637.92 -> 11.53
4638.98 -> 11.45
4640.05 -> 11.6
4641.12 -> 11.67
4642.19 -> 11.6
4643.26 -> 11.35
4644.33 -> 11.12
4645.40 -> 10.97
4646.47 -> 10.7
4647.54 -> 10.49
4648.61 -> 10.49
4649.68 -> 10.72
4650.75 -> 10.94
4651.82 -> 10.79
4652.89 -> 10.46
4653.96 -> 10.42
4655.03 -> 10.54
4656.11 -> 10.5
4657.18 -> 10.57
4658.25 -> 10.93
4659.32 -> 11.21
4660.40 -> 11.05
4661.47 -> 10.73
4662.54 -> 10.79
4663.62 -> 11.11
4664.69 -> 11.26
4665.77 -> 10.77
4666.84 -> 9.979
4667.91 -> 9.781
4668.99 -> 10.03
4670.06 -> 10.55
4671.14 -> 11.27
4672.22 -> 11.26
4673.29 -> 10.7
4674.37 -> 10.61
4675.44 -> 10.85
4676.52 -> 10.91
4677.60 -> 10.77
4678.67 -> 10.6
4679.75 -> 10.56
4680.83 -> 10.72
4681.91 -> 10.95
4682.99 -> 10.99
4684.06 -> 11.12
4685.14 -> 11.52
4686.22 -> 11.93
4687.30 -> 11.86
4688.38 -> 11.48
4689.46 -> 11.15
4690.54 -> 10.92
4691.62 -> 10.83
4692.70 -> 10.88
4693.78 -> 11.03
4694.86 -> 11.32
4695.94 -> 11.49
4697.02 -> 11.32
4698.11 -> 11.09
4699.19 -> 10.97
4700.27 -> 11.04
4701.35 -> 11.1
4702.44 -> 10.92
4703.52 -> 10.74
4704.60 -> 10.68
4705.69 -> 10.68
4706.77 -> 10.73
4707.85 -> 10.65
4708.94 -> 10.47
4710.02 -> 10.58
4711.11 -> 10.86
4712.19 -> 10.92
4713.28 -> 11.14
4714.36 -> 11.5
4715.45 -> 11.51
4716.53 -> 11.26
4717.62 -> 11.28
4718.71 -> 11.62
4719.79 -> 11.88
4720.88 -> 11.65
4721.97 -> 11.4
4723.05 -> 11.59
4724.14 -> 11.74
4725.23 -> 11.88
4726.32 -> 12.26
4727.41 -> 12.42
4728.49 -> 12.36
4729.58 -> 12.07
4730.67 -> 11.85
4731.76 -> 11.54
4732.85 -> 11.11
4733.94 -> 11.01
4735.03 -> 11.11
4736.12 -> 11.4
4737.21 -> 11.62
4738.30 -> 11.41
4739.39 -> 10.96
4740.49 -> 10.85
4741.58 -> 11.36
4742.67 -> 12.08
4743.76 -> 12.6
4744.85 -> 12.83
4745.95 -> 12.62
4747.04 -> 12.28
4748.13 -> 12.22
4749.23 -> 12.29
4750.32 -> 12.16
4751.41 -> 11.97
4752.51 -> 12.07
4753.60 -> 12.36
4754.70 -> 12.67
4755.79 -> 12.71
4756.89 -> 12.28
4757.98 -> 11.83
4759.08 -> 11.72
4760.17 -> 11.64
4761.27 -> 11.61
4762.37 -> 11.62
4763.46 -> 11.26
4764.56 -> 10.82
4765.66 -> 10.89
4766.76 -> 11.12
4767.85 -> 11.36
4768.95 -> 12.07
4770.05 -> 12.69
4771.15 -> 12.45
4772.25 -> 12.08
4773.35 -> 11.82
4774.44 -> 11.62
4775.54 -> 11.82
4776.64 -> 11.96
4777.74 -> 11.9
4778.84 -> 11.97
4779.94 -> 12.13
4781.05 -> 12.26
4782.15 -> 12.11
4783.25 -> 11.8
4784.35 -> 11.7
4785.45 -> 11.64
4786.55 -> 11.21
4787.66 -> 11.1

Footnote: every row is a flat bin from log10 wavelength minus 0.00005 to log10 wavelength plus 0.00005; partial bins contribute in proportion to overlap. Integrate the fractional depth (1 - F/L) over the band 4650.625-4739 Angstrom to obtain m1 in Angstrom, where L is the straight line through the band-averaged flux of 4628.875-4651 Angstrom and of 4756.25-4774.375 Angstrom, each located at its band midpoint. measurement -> 4.1 Angstrom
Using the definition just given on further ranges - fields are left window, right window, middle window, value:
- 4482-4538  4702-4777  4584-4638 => -2.95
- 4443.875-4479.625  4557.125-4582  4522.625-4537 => 0.96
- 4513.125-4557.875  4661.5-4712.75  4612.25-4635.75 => -2.98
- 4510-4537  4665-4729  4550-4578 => -1.62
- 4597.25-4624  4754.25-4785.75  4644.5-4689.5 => 3.86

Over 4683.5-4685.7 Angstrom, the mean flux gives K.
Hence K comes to 11.4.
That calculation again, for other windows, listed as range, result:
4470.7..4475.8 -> 10.2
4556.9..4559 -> 11.4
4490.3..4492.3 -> 10.1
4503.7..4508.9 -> 11.5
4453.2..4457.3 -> 8.89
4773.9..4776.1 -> 11.7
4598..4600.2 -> 10.7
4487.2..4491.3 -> 11.1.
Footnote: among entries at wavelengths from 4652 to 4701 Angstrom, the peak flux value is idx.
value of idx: 11.93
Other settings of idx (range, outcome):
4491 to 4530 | 11.96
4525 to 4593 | 11.87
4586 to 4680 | 13.15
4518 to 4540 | 11.66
